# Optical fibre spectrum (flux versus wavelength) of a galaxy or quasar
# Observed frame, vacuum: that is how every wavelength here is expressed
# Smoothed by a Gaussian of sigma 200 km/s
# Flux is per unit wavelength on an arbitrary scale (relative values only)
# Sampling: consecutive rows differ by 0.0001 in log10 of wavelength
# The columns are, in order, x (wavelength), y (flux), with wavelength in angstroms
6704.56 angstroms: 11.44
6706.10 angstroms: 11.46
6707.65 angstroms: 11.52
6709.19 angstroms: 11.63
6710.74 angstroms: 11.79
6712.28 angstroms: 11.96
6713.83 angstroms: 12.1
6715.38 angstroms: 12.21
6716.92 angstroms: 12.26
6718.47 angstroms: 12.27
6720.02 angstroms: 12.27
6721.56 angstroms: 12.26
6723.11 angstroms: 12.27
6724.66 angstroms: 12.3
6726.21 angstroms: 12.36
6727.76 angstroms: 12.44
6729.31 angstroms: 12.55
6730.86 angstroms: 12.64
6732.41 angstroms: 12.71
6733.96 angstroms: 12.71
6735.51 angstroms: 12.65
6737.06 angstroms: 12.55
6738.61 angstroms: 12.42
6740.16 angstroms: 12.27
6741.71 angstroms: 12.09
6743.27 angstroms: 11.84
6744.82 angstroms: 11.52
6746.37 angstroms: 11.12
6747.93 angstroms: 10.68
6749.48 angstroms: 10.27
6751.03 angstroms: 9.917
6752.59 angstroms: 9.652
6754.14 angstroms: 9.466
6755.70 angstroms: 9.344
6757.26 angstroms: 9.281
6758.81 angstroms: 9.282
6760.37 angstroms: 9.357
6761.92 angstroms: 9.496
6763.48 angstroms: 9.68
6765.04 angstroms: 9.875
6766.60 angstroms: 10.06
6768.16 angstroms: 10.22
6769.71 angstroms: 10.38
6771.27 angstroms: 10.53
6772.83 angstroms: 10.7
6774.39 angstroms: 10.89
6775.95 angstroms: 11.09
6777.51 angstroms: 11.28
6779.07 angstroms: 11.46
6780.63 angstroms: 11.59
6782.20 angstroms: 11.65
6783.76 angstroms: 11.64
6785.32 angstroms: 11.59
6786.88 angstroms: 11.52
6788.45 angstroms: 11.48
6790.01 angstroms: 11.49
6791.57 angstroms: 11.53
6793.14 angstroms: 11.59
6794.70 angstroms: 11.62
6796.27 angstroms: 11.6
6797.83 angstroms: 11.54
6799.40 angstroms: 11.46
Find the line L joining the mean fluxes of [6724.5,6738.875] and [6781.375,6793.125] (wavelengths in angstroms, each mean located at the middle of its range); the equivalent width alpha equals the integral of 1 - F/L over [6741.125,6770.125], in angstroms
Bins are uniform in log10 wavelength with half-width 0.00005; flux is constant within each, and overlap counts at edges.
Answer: 4.67 angstroms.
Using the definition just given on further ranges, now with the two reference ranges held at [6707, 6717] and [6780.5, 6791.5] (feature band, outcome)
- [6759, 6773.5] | 2.1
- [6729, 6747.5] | -0.7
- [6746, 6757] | 1.6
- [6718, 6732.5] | -0.7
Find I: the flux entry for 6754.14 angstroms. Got 9.466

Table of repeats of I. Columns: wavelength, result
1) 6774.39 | 10.89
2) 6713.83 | 12.1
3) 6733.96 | 12.71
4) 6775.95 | 11.09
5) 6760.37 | 9.357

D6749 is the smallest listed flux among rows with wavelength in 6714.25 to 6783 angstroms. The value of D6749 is 9.281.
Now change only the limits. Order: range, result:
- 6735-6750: 10.27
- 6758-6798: 9.282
